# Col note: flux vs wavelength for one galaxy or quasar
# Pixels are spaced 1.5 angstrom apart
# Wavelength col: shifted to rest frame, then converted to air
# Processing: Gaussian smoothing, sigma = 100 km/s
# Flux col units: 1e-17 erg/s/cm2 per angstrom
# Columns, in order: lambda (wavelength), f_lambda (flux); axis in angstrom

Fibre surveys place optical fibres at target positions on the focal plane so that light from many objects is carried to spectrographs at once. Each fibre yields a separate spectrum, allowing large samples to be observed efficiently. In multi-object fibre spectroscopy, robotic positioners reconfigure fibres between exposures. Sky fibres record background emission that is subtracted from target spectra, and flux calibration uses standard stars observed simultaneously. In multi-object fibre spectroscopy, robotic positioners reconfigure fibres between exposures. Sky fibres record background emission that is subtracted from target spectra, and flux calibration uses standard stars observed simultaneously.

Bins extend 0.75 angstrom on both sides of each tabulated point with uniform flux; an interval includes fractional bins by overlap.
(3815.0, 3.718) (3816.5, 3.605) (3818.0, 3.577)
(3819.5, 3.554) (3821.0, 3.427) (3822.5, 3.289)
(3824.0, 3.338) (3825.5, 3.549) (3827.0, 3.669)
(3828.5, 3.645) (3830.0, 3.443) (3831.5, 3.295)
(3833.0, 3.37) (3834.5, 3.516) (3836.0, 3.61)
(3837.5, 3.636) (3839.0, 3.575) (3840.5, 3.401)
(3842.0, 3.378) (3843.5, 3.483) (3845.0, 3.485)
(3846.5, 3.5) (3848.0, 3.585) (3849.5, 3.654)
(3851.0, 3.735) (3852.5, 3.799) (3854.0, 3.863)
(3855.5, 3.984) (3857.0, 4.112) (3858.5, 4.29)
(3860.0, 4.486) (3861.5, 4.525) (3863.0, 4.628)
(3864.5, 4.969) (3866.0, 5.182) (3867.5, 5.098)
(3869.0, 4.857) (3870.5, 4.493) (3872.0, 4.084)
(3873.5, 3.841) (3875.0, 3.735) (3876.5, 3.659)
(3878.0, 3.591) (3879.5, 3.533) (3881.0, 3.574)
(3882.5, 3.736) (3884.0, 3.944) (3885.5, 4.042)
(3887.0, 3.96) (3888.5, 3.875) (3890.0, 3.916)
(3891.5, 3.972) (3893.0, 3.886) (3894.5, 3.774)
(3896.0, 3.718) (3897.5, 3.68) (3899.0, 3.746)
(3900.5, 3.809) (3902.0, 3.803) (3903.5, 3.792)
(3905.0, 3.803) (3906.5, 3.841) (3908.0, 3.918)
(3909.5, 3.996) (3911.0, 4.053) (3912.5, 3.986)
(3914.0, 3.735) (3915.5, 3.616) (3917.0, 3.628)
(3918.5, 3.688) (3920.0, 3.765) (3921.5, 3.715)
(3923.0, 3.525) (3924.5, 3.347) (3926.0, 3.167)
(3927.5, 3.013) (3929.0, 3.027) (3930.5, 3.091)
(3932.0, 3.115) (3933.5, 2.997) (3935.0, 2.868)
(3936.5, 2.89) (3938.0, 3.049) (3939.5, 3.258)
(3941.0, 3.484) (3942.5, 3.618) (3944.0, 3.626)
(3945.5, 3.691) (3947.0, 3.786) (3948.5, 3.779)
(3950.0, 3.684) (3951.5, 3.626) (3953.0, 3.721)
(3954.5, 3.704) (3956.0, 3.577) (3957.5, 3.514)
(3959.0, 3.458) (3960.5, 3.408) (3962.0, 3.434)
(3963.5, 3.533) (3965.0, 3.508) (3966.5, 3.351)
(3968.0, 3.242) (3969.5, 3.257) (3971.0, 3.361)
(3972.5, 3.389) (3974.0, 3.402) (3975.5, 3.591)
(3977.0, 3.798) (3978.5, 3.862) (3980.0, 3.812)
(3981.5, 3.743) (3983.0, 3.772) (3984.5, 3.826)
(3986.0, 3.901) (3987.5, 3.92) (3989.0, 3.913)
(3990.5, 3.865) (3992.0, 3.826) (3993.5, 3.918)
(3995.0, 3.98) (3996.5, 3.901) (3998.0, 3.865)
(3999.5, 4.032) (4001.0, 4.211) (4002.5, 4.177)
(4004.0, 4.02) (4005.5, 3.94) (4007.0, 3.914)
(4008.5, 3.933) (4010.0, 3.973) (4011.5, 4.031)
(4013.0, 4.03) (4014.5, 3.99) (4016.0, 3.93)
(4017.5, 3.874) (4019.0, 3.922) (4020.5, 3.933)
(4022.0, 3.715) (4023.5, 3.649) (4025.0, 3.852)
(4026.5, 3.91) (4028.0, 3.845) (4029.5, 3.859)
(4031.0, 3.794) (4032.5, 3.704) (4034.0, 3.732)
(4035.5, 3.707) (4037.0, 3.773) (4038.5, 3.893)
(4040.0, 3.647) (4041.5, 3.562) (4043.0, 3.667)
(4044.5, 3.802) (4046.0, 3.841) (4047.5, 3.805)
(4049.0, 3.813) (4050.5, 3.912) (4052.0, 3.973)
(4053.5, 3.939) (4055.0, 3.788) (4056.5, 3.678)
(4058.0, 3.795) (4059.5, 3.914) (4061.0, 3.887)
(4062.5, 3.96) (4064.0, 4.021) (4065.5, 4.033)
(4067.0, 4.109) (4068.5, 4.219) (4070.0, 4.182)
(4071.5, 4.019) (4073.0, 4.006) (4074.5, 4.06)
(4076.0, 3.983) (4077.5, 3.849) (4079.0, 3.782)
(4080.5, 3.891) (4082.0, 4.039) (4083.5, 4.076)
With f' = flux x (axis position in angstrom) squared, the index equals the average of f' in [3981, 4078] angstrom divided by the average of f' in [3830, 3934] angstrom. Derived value 1.11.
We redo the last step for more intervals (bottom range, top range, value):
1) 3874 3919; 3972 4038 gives 1.07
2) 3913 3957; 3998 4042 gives 1.18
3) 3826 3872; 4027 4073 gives 1.08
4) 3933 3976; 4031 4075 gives 1.18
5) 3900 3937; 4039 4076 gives 1.19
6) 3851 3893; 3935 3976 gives 0.88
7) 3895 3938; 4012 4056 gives 1.15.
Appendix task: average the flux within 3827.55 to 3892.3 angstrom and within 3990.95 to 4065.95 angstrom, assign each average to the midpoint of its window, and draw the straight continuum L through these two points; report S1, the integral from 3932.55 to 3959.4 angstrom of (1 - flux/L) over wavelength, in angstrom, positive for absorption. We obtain 3.0 angstrom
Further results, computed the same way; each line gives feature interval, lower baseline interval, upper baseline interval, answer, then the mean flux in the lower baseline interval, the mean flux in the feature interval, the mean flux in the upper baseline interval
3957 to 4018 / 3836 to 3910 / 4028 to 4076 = 2.0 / 3.93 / 3.77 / 3.88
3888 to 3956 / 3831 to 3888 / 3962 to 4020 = 4.8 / 3.93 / 3.59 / 3.8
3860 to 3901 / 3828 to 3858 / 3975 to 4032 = -4.5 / 3.61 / 4.08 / 3.9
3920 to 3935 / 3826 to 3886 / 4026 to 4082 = 2.5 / 3.9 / 3.23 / 3.88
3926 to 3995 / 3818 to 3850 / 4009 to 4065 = 3.7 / 3.5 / 3.52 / 3.84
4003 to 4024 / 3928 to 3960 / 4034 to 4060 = -1.5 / 3.4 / 3.92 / 3.79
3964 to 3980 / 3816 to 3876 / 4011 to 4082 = 1.6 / 3.86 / 3.49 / 3.88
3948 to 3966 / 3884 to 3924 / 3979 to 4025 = 1.4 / 3.82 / 3.57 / 3.92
